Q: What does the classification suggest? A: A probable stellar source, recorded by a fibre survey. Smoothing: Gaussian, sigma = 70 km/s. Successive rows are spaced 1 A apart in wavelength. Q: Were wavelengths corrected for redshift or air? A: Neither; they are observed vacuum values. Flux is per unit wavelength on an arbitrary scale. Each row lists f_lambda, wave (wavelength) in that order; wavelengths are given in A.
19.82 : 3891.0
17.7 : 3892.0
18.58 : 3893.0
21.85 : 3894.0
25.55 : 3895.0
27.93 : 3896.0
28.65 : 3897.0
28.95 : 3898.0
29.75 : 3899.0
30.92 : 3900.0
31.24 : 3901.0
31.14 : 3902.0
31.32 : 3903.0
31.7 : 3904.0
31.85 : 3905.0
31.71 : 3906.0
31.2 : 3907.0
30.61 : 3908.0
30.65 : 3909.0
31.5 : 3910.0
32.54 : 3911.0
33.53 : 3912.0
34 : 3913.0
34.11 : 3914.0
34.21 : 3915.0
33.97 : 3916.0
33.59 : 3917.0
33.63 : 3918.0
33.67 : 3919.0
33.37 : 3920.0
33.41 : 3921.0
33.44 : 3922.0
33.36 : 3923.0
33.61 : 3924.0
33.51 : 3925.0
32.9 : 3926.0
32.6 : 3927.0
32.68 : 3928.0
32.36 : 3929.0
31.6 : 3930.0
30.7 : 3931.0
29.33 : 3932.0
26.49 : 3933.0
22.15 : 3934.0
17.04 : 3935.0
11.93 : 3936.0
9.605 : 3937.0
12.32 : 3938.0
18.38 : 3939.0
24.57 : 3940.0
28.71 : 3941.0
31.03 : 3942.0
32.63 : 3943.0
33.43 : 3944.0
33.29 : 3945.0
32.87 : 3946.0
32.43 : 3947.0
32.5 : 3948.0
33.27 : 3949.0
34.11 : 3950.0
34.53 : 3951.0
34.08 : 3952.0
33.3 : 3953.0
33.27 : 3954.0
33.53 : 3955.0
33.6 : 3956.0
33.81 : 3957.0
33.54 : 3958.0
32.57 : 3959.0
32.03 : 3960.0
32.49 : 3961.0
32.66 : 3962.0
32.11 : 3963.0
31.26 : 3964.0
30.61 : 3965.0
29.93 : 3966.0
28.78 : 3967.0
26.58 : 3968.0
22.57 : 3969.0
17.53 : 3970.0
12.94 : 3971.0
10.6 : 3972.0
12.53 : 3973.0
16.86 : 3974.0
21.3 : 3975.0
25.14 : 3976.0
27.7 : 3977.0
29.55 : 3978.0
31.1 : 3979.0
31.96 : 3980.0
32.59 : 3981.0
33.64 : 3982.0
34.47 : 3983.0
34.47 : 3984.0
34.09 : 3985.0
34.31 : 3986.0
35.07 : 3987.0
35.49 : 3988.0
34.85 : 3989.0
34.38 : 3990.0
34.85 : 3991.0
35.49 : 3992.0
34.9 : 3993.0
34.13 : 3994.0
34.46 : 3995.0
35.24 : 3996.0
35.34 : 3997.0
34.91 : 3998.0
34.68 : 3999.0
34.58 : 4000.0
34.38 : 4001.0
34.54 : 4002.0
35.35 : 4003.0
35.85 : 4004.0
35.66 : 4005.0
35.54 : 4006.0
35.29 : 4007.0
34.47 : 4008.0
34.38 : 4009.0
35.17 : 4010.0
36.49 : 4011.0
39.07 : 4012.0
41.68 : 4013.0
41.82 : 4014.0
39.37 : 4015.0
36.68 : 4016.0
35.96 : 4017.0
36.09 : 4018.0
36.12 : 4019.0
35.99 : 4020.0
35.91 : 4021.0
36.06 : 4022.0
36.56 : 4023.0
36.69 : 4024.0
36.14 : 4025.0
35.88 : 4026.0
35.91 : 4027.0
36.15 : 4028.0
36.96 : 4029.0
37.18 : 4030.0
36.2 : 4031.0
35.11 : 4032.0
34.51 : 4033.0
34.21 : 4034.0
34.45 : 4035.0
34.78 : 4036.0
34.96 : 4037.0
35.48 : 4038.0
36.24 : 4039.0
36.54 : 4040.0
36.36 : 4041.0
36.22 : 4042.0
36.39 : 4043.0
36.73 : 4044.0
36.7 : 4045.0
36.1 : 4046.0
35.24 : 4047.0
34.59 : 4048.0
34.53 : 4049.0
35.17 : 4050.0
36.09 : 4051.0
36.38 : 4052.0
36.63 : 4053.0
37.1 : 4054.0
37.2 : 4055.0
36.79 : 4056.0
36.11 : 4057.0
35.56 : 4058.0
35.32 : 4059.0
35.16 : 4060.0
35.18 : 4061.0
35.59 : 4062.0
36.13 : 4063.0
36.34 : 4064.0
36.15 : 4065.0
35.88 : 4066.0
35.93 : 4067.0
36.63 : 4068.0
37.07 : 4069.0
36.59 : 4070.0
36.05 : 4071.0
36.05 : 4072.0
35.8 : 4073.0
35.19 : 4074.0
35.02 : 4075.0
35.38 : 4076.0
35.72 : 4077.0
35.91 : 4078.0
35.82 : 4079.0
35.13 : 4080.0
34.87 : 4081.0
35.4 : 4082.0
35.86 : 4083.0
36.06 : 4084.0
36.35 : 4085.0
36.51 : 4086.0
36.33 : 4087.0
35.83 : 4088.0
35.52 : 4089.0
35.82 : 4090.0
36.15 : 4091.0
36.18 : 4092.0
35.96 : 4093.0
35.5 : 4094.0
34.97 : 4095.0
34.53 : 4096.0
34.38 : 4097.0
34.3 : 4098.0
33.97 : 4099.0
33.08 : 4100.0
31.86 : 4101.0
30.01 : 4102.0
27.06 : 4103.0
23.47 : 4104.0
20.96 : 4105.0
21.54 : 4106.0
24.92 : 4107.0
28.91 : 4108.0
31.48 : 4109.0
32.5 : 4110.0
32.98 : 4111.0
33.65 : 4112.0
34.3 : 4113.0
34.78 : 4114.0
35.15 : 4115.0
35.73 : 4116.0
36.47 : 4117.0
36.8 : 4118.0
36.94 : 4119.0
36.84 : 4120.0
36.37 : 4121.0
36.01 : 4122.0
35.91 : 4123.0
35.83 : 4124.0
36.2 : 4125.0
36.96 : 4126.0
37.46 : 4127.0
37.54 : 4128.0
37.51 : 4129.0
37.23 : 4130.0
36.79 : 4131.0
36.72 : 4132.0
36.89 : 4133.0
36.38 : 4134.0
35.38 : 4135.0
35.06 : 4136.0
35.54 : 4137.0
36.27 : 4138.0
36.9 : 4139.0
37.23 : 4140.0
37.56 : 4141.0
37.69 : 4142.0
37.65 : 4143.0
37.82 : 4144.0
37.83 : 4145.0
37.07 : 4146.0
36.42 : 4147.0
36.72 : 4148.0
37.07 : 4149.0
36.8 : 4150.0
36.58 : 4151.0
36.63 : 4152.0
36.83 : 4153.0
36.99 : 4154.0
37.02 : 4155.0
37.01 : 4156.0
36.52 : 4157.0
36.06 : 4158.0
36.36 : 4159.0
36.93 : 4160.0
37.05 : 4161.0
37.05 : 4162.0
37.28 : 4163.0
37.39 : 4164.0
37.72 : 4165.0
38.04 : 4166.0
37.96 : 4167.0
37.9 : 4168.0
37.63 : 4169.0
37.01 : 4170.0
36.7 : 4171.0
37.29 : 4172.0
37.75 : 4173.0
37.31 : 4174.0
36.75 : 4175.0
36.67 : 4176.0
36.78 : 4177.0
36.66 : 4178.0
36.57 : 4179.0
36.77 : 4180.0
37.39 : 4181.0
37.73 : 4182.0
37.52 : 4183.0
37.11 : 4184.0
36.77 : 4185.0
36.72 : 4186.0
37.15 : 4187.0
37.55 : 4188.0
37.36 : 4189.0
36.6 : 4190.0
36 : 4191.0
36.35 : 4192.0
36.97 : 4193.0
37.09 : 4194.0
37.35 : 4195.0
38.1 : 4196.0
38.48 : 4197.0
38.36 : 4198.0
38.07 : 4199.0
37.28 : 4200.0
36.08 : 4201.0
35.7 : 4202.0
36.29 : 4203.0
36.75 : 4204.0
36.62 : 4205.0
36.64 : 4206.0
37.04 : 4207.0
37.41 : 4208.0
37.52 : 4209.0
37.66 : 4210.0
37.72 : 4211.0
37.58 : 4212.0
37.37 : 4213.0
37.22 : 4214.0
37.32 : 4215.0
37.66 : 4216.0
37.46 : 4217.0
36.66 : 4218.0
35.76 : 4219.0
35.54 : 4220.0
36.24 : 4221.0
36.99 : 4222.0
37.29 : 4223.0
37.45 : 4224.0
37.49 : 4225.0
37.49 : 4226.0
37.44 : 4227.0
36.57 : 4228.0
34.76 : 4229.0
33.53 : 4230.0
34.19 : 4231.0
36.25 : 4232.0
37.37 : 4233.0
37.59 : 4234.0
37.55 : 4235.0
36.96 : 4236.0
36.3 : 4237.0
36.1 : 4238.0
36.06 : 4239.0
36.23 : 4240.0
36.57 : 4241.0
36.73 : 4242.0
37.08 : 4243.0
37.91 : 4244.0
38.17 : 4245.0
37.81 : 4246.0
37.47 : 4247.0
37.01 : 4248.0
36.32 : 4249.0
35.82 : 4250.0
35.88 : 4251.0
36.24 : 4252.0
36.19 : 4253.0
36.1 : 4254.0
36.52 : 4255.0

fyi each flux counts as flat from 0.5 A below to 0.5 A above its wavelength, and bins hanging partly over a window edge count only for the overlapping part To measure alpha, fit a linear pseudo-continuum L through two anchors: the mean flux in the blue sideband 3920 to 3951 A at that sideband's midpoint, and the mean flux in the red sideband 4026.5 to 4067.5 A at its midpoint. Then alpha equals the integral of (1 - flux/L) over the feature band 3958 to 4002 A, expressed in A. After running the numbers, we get 2.0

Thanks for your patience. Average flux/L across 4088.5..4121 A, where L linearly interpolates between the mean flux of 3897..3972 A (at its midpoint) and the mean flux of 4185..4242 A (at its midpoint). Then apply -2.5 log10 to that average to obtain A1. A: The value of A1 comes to 0.05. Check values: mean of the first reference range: 30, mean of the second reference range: 36.9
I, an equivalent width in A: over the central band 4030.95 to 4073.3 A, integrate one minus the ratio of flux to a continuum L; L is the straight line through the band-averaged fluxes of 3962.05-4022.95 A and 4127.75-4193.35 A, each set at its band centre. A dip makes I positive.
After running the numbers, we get -2.4 A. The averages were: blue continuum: 32.2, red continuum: 37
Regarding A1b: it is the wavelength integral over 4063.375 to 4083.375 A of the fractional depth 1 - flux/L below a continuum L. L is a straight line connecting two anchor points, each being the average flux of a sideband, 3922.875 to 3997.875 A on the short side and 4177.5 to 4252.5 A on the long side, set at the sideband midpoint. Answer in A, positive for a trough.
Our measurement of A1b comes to -1.9 A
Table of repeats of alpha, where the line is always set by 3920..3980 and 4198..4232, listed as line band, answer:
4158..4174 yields -1.0 A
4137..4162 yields -1.6 A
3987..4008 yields -3.7 A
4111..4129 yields -1.2 A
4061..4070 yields -1.2 A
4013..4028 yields -3.2 A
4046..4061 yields -2.0 A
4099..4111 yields 1.8 A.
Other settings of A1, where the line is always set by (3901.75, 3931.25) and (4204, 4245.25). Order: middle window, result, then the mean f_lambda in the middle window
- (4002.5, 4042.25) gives -0.07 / 36.2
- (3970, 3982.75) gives 0.37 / 23.8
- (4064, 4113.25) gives 0.04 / 33.8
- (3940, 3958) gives 0.01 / 32.7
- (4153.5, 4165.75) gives -0.03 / 37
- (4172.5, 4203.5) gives -0.02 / 37.1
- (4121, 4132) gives -0.04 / 36.7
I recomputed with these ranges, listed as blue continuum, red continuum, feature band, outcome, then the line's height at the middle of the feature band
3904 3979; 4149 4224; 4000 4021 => -3.4 A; 31.4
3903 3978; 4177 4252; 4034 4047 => -1.6 A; 32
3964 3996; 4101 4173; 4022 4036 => -2.2 A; 31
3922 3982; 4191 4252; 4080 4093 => -1.3 A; 32.5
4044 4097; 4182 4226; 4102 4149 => 2.3 A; 36.4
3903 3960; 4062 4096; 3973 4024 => -1.6 A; 33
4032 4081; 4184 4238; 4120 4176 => -0.7 A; 36.4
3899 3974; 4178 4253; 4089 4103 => -0.2 A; 33.7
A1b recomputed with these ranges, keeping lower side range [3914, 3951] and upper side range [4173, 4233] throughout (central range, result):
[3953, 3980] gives 2.8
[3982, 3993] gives -1.3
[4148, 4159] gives -0.4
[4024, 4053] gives -3.0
